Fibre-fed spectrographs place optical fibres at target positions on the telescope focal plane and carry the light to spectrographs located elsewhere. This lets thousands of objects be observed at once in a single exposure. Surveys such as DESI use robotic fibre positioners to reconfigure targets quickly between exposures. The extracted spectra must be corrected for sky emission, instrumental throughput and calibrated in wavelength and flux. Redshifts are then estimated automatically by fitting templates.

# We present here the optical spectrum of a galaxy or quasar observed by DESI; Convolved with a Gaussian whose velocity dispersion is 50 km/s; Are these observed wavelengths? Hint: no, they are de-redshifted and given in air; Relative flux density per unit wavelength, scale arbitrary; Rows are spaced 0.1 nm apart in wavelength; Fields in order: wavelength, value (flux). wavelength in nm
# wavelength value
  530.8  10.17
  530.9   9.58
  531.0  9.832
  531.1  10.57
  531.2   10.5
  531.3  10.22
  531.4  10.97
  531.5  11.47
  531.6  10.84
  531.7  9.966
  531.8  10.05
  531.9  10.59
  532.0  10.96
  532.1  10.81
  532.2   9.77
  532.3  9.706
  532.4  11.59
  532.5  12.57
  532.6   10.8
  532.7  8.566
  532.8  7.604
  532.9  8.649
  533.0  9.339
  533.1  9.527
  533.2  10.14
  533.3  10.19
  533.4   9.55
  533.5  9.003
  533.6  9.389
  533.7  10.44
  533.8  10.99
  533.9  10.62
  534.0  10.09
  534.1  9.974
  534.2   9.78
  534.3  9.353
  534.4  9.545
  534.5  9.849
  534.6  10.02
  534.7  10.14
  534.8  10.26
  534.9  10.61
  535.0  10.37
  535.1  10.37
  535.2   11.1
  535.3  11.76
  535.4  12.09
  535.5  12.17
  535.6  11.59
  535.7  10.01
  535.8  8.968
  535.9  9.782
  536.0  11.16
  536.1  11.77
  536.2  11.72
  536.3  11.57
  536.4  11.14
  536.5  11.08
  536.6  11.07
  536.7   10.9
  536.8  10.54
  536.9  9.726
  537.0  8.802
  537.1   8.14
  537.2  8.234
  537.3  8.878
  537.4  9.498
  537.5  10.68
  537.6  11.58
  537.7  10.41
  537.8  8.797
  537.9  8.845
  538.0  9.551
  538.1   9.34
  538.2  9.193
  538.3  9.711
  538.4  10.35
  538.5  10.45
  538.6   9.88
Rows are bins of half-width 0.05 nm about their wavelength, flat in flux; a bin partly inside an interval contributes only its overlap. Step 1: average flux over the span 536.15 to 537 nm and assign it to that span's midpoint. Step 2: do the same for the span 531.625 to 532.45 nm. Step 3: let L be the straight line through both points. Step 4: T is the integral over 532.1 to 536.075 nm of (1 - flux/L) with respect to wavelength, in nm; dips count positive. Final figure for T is 0.16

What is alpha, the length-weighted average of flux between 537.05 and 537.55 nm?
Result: 9.09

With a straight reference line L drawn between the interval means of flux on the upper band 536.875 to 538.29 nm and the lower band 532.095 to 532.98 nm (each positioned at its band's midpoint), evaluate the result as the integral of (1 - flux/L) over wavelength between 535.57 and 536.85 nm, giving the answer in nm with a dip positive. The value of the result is -0.175 nm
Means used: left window 9.94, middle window 10.9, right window 9.41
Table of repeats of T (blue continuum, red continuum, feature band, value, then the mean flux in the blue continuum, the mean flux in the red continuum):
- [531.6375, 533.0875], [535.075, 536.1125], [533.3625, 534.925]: 0.09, 10.1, 11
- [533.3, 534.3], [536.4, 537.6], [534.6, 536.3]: -0.16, 9.96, 9.91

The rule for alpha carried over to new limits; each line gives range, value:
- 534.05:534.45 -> 9.66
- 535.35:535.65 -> 11.9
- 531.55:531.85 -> 10.3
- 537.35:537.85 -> 10.2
